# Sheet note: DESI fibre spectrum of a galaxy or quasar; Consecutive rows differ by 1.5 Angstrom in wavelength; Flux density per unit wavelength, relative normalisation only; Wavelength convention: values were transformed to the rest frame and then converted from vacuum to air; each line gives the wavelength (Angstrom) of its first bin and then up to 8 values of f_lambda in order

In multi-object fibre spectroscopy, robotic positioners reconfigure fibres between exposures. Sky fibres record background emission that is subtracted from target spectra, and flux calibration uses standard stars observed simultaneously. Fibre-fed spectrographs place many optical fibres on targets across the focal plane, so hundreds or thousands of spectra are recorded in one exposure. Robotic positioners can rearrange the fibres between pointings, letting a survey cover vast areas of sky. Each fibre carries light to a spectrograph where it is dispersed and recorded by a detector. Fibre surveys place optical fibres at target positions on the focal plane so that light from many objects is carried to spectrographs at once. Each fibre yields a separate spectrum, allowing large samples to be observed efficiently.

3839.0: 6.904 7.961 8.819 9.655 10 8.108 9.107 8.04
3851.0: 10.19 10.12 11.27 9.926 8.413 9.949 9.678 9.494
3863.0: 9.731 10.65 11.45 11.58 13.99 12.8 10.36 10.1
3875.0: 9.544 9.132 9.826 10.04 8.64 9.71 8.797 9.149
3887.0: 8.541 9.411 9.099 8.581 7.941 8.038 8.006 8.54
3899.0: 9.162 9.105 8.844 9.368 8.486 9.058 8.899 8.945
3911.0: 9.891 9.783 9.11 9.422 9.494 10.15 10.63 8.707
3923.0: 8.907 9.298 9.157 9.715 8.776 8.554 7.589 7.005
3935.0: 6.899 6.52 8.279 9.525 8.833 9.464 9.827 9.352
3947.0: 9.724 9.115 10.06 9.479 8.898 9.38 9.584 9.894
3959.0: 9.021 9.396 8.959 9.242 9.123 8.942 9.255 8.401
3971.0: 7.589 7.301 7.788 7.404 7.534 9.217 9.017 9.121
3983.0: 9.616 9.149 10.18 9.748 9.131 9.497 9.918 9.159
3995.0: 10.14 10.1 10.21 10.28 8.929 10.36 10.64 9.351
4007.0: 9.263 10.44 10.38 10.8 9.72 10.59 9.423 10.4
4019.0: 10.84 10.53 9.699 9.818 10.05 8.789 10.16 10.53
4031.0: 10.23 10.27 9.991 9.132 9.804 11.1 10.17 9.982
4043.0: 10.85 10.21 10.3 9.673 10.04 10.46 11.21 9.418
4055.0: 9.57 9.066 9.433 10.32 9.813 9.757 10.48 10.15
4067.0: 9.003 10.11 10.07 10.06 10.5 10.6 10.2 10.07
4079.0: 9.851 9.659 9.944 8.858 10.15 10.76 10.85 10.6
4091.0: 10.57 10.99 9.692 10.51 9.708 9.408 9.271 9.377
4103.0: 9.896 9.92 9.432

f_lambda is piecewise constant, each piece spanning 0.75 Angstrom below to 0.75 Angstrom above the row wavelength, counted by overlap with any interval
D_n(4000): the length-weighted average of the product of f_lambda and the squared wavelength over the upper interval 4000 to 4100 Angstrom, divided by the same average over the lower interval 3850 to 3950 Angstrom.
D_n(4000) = 1.16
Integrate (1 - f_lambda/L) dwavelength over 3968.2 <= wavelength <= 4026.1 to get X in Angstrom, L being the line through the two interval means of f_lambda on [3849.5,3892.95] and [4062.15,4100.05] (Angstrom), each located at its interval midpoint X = 2.98 Angstrom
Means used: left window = 9.94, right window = 10.1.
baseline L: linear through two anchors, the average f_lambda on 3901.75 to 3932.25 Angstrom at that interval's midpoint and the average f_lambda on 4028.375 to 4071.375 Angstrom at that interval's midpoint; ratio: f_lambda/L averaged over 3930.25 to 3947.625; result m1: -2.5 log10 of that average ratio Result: 0.11 mag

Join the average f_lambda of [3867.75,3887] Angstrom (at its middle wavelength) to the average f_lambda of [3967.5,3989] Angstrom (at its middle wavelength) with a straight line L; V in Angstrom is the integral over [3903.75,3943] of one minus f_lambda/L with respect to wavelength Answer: 2.4 Angstrom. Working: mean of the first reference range 10.1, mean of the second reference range 8.68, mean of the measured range 8.89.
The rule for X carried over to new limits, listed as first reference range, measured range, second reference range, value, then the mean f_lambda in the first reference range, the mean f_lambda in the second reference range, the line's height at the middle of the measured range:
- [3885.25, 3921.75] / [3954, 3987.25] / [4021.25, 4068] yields 2.2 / 9.06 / 9.98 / 9.5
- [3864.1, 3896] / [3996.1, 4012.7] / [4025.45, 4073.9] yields -0.1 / 9.82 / 10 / 9.97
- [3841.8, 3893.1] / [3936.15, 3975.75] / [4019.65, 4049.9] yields 4.0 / 9.8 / 10.1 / 9.94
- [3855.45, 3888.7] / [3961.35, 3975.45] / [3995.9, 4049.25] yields 2.3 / 10.1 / 10.1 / 10.1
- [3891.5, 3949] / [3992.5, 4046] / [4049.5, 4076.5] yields -2.2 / 8.89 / 10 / 9.67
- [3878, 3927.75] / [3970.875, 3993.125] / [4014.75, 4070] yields 1.8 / 9.11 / 10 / 9.63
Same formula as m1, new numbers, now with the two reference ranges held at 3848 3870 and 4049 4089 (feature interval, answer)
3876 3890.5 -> 0.115 mag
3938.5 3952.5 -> 0.081 mag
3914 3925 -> 0.081 mag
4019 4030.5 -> 0.008 mag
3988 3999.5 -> 0.038 mag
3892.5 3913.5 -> 0.156 mag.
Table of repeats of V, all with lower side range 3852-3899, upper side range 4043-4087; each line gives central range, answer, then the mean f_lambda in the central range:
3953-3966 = 0.75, 9.29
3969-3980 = 2.14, 7.96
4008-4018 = -0.31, 10.2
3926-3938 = 2.26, 7.97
